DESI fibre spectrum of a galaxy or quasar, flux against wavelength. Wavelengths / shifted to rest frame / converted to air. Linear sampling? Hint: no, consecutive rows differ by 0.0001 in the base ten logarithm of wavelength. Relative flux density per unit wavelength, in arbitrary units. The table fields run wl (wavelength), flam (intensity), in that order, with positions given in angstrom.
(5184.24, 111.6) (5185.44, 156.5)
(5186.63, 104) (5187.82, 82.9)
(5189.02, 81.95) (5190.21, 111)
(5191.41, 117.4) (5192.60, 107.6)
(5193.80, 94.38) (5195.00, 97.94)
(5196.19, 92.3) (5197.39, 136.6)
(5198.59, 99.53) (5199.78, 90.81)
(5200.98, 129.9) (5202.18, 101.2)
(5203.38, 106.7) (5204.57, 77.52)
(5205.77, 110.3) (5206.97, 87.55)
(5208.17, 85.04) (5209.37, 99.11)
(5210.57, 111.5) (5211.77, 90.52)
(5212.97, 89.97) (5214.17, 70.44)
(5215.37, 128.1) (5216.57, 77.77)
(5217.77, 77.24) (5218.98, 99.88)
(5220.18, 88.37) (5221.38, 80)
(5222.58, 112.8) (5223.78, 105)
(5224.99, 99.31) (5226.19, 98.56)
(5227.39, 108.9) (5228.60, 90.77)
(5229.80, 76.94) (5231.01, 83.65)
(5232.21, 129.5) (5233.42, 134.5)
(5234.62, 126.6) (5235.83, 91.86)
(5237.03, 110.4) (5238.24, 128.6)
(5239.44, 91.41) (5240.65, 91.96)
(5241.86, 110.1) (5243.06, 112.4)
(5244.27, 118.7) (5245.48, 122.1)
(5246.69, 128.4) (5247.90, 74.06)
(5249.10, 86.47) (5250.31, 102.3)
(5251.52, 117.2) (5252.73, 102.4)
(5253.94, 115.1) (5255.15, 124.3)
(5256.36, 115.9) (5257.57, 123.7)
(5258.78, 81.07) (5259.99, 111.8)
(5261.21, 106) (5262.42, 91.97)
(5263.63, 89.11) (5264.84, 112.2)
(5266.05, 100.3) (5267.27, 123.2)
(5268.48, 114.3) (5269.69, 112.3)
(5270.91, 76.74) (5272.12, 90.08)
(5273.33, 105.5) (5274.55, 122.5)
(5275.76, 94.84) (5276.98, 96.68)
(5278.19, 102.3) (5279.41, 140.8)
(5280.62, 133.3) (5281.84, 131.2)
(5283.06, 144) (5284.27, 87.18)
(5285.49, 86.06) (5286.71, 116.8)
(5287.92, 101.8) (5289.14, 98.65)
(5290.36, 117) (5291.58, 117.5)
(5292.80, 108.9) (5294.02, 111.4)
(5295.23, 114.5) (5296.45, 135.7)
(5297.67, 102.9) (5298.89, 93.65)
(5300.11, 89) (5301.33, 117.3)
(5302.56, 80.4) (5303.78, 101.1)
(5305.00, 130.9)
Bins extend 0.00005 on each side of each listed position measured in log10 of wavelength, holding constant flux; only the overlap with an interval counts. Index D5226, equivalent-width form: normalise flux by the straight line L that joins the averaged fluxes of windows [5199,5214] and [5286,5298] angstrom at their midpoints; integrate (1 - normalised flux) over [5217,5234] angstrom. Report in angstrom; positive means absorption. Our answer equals 0.4 angstrom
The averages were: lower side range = 97.6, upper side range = 113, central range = 98.7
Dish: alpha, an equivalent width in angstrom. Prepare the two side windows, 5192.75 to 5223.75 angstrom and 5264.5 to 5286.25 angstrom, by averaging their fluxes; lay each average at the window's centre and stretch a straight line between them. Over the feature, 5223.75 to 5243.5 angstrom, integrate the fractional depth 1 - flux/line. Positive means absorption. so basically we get -0.6 angstrom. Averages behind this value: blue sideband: 97.7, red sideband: 110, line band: 105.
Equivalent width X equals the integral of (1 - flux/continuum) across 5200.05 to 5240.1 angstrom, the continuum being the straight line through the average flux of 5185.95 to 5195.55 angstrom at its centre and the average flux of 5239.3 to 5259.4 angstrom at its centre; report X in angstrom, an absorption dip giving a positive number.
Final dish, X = 1.5 angstrom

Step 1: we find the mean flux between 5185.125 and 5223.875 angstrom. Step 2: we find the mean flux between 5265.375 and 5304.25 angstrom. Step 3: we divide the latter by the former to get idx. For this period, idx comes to 1.09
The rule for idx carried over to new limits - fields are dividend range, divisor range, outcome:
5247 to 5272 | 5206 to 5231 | 1.11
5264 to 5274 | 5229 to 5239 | 0.95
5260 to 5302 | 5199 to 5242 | 1.09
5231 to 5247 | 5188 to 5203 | 1.09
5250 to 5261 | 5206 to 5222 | 1.20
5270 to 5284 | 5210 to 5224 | 1.19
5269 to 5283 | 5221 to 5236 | 1.07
